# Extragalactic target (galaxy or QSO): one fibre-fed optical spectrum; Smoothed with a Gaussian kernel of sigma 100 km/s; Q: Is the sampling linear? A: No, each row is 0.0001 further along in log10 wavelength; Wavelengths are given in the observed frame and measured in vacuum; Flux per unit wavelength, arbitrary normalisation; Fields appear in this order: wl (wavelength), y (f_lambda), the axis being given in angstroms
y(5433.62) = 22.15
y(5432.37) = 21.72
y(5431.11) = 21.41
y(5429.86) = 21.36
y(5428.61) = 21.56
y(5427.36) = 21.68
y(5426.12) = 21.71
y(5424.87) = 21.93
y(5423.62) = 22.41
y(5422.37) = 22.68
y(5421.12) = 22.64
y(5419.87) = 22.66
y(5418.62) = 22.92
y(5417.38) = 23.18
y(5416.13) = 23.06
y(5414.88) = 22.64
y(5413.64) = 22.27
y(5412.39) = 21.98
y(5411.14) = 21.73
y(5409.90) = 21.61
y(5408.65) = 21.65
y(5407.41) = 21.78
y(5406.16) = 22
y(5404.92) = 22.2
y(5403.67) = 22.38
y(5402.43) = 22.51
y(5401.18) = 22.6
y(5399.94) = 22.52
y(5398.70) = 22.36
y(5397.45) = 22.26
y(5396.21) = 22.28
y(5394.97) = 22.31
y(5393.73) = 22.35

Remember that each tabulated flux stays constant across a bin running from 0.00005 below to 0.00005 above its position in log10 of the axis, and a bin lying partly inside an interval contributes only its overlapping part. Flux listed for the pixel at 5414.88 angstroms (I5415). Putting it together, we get 22.64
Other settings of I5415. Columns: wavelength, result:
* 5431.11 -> 21.41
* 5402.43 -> 22.51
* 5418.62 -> 22.92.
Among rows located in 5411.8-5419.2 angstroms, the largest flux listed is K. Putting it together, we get 23.18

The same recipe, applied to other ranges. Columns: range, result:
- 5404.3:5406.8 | 22.2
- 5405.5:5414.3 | 22.27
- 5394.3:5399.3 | 22.36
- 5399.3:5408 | 22.6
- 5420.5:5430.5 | 22.68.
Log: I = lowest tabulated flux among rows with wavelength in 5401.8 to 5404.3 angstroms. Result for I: 22.38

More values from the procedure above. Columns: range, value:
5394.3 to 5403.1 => 22.26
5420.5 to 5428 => 21.68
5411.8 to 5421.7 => 21.98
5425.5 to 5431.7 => 21.36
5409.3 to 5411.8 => 21.61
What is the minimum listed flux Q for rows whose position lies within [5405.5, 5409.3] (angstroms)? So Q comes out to 21.65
